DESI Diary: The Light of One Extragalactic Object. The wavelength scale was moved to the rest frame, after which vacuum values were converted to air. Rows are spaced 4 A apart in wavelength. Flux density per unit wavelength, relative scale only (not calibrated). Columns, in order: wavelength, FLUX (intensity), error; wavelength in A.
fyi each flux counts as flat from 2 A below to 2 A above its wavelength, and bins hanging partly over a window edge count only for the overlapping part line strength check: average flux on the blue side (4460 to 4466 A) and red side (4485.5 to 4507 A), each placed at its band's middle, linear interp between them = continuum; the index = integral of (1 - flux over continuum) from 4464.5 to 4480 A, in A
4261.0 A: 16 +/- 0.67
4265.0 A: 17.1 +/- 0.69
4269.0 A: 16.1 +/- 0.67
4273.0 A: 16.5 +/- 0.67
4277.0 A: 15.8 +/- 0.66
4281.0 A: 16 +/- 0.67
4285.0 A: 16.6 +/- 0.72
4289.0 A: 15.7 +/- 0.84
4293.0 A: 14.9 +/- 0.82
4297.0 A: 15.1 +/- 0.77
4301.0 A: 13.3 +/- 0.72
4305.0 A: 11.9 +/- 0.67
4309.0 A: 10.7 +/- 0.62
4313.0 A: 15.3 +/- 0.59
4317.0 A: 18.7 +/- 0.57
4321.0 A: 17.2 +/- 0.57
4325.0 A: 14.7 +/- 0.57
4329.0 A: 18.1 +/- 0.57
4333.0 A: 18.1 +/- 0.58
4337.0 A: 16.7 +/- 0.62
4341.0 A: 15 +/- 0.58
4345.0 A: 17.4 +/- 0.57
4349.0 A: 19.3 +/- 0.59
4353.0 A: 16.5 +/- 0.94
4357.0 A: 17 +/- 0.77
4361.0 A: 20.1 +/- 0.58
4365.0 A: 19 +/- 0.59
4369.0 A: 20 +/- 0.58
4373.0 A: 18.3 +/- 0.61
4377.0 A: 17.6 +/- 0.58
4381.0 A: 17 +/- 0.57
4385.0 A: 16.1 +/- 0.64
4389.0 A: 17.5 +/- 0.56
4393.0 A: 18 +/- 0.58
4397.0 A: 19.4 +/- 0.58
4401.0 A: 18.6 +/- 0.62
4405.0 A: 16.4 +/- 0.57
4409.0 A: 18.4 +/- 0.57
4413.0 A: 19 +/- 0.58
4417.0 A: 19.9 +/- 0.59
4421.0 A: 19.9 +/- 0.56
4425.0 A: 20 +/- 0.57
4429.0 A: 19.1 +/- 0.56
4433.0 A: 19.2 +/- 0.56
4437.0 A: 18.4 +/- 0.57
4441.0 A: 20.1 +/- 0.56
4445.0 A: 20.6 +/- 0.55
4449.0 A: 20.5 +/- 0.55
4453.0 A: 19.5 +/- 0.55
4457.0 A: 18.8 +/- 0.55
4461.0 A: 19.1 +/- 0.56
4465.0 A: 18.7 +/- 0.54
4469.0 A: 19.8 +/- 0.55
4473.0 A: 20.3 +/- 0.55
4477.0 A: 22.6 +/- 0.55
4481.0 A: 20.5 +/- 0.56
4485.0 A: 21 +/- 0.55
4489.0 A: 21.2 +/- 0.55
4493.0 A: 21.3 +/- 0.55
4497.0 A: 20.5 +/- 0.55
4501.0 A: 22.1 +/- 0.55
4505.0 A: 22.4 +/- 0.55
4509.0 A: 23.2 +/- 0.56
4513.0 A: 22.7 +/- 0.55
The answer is -0.7 A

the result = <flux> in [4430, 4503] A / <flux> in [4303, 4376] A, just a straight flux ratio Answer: 1.2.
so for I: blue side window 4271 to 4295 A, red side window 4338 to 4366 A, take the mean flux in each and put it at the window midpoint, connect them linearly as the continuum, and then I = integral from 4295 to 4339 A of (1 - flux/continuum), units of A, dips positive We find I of 3.60 A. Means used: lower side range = 15.9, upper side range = 17.7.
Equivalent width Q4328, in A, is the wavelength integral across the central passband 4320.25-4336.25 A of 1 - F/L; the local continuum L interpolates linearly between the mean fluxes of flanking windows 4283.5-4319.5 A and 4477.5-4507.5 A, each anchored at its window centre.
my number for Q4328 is -1.4 A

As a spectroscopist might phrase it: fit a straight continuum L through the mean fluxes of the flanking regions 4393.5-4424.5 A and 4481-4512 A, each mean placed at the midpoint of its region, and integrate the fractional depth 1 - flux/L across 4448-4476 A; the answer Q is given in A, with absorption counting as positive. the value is 1.3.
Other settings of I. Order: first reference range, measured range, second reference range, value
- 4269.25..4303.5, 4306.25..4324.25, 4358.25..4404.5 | 1.2 A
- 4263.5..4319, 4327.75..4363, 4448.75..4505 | -1.7 A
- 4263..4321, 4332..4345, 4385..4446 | 0.0 A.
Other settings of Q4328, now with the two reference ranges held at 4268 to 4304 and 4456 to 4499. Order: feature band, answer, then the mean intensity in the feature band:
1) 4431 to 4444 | 0.01 A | 19.3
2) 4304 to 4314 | 2.24 A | 12.4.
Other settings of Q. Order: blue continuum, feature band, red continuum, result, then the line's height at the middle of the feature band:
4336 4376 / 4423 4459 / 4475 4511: 1.18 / 20.2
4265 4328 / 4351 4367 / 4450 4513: -0.90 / 17.2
